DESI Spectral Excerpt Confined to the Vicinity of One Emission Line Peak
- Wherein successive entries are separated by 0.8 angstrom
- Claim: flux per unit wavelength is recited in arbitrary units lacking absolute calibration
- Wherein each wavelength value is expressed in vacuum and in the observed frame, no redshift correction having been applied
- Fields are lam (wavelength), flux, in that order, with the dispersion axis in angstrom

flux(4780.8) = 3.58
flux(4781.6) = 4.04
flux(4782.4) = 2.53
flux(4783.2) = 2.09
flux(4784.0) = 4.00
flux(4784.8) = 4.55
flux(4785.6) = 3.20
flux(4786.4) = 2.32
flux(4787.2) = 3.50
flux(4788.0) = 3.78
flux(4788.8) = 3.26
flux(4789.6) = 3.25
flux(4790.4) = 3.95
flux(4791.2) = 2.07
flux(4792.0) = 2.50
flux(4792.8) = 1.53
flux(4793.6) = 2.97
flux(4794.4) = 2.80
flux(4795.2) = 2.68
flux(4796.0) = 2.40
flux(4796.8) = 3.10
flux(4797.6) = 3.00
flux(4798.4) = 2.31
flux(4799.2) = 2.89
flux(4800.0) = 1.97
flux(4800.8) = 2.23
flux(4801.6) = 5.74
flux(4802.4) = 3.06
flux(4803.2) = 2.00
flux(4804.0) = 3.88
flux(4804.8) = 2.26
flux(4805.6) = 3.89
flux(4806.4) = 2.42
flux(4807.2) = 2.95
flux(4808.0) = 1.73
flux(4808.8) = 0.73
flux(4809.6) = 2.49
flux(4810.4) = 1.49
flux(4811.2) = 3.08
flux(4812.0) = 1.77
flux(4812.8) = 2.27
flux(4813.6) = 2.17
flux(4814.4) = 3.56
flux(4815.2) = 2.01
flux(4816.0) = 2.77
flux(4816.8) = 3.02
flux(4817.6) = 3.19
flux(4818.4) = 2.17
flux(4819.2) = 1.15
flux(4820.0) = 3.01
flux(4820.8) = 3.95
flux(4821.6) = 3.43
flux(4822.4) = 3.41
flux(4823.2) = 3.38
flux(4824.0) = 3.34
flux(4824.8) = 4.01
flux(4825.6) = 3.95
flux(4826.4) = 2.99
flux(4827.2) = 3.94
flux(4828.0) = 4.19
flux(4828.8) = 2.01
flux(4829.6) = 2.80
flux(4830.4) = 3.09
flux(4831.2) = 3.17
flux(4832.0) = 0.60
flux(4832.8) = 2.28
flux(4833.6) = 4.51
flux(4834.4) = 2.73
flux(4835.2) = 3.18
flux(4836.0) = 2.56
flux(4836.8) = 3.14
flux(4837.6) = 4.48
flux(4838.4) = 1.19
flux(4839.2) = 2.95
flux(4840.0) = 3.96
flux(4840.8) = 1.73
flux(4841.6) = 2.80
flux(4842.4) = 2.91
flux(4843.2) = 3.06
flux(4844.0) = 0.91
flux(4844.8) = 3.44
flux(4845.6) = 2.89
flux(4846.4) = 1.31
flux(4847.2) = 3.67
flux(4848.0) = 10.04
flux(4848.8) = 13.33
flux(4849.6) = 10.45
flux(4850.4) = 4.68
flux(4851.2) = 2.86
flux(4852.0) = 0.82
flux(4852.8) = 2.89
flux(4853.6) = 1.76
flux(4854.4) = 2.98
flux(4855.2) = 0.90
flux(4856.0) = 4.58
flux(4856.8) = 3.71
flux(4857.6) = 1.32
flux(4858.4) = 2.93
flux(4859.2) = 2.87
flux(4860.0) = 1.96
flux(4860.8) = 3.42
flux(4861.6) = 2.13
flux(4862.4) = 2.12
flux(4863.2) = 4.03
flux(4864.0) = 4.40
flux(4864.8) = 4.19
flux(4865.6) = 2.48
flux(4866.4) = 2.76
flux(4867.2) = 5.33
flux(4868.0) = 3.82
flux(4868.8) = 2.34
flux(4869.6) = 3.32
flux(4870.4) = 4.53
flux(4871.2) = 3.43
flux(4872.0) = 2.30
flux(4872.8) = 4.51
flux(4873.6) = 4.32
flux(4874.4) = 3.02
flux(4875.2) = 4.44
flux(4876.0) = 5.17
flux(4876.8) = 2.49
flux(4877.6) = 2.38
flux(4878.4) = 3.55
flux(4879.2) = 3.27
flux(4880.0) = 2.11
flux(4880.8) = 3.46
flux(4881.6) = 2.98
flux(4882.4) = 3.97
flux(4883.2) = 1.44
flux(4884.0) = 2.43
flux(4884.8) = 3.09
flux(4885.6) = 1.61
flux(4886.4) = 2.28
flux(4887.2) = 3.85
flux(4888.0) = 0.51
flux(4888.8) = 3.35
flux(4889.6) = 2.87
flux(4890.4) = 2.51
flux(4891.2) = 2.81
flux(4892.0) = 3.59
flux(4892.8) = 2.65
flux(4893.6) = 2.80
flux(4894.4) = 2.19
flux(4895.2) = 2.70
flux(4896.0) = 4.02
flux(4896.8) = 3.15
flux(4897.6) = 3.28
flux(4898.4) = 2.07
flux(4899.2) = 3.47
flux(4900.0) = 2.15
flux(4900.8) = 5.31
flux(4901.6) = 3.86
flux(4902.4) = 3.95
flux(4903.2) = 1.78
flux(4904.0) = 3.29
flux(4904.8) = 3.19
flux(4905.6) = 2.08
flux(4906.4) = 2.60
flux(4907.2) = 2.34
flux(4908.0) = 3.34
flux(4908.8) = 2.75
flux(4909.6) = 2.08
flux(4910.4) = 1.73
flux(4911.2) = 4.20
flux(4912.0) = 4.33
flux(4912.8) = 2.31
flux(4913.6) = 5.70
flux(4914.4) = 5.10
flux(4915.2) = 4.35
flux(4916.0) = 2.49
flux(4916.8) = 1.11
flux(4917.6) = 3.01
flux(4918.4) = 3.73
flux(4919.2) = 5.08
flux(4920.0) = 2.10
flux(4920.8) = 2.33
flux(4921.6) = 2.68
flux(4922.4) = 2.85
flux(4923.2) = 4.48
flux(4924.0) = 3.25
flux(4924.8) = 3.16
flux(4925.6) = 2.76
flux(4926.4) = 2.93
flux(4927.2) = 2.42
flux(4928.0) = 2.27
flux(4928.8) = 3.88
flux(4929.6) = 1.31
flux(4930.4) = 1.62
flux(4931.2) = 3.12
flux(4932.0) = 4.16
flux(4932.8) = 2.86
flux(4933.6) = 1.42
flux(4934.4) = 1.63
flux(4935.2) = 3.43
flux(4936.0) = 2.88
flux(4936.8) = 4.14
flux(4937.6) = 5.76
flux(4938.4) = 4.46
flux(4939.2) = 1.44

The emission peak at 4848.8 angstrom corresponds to H-gamma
